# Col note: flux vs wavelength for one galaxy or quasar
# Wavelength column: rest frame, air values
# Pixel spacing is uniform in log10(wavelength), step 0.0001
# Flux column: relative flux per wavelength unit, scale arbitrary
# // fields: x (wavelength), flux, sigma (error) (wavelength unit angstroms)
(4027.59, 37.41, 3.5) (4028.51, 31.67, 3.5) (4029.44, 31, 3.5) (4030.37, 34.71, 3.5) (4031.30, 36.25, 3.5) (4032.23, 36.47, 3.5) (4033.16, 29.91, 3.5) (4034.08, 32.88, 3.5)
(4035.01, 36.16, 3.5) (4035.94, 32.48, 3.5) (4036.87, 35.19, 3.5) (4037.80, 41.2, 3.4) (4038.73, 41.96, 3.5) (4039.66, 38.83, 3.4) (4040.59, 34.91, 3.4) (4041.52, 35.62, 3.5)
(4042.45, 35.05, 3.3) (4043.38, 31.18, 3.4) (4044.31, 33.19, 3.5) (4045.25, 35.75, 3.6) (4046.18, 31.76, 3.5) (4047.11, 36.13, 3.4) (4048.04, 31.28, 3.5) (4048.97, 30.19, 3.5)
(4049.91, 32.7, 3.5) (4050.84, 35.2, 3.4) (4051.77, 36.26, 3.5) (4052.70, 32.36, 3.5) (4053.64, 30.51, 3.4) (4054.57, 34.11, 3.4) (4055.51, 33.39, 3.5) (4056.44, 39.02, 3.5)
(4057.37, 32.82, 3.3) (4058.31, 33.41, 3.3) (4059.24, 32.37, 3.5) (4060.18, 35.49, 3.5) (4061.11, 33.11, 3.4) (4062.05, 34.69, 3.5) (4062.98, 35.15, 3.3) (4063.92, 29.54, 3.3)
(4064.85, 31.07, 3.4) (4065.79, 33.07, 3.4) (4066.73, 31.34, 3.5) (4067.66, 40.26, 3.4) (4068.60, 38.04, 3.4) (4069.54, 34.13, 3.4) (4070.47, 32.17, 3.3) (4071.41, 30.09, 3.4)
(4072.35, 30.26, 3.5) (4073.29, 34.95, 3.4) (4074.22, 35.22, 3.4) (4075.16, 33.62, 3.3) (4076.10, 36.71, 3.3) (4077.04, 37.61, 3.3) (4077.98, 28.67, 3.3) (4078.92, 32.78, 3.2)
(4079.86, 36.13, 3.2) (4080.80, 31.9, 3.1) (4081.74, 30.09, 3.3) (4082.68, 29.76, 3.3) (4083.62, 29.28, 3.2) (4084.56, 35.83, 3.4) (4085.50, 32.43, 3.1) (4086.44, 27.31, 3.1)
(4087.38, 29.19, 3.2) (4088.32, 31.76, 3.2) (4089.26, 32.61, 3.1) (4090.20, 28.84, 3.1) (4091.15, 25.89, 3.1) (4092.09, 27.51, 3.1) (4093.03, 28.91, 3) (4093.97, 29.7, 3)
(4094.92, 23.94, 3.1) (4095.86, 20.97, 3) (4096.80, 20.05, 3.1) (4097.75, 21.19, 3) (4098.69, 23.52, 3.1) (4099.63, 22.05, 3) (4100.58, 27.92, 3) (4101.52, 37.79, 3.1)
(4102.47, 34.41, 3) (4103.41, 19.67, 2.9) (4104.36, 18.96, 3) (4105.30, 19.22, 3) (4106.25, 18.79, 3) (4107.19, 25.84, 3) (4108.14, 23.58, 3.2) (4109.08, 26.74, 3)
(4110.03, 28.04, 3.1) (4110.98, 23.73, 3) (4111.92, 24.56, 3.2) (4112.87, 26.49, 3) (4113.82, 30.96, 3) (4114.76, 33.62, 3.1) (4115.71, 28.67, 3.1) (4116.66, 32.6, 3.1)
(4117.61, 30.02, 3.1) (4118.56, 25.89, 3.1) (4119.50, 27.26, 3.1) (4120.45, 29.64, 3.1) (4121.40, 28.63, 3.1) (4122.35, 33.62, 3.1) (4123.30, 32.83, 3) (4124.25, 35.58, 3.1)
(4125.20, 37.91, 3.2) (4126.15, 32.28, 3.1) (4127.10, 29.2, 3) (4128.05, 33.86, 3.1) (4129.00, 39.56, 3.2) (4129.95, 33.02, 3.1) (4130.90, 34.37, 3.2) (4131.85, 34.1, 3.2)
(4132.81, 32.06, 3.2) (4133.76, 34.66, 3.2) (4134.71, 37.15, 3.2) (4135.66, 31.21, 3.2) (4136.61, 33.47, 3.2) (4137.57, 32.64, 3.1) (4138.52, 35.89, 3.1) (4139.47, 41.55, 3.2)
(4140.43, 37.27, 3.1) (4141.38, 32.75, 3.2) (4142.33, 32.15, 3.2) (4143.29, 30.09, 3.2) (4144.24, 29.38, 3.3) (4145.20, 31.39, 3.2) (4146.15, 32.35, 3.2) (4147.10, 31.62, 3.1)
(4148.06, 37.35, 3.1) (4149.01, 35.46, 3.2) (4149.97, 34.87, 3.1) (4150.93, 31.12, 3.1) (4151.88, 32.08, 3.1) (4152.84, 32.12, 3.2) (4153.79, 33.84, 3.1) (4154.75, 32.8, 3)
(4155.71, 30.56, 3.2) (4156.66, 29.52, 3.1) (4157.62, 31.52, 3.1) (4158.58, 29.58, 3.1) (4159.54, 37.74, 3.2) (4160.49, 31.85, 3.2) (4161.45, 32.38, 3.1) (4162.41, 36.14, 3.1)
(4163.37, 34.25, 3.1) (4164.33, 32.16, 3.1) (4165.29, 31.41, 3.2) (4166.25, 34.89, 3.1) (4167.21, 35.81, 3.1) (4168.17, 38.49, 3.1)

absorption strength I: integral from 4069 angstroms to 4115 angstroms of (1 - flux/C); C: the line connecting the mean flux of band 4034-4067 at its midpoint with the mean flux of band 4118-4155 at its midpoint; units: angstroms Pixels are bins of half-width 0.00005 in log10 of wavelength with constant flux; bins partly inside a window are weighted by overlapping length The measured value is 6.9 angstroms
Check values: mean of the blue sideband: 34.2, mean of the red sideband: 33.2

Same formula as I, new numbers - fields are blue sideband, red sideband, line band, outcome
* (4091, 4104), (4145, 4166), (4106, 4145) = -2.67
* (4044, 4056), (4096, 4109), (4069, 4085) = -2.45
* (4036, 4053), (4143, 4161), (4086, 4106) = 4.48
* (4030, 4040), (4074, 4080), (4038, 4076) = 1.07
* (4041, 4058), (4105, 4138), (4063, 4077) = -0.44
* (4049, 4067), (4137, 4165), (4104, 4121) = 3.49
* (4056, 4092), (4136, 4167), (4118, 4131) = 0.28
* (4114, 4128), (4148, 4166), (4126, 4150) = -1.31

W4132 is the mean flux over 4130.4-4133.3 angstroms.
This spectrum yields 33.5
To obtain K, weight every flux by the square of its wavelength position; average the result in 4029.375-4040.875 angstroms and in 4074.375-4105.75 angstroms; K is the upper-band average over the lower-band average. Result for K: 0.83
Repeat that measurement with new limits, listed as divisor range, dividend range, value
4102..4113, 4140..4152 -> 1.39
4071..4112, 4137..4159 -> 1.19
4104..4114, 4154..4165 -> 1.38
